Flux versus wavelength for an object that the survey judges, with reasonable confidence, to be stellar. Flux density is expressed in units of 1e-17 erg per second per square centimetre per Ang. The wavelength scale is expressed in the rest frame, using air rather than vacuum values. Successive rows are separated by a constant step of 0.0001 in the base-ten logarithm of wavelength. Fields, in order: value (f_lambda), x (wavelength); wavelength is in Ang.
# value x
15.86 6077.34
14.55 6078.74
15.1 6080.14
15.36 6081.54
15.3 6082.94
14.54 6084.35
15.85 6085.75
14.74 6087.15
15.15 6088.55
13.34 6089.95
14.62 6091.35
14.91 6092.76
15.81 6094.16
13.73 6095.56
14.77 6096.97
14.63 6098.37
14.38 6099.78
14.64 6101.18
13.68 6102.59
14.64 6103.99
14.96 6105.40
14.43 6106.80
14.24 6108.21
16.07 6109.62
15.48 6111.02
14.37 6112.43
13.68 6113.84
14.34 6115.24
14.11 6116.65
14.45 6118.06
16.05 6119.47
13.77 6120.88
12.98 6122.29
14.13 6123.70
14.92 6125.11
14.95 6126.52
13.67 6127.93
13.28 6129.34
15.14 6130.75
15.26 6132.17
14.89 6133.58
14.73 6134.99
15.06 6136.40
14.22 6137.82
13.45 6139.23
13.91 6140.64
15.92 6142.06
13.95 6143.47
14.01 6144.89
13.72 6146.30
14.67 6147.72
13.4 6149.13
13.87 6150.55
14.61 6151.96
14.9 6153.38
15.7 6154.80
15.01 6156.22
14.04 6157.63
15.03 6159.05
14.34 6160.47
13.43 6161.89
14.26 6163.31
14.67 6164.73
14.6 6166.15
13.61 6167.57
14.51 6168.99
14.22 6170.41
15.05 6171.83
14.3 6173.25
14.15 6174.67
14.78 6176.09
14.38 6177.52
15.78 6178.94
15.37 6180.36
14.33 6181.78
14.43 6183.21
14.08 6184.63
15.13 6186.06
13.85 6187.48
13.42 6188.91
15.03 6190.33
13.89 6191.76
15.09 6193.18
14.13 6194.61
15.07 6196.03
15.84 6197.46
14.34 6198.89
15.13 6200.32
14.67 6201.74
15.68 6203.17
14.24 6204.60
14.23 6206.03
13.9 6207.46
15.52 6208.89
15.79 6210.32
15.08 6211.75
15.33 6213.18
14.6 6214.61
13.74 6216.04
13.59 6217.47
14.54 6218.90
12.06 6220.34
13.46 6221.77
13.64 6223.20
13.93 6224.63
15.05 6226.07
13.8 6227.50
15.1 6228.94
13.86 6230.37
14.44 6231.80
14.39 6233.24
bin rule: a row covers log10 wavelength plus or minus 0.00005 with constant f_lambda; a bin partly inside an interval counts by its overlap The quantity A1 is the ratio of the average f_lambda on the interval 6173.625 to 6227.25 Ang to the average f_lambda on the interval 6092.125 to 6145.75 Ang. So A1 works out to 1.00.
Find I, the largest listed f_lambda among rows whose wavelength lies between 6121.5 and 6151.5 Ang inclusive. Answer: 15.92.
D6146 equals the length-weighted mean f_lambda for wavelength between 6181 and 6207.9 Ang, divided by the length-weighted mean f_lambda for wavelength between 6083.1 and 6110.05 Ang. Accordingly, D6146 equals 0.99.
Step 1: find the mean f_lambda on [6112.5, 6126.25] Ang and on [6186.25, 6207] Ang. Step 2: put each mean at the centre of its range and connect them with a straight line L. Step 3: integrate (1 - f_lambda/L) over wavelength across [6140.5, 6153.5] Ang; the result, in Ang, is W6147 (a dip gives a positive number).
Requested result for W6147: 0.1 Ang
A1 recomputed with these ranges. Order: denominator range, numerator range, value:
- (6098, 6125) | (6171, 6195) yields 1.00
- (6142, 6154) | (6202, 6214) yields 1.05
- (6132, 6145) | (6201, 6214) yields 1.03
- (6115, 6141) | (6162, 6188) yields 1.01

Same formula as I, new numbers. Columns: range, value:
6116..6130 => 16.05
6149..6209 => 15.84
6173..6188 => 15.78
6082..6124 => 16.07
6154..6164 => 15.7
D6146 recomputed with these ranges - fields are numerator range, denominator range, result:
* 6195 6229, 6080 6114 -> 0.98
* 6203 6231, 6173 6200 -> 0.98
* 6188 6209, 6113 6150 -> 1.02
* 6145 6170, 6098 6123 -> 0.99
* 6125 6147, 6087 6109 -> 0.99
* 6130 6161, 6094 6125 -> 1.00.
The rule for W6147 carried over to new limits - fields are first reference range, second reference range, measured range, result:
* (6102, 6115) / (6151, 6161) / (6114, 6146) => 0.7 Ang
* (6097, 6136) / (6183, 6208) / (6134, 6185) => 0.3 Ang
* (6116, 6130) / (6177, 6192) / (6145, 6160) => -0.1 Ang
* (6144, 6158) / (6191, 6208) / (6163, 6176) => 0.1 Ang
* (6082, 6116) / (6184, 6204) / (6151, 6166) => 0.1 Ang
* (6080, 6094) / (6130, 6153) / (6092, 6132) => 0.5 Ang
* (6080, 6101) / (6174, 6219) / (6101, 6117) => 0.2 Ang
